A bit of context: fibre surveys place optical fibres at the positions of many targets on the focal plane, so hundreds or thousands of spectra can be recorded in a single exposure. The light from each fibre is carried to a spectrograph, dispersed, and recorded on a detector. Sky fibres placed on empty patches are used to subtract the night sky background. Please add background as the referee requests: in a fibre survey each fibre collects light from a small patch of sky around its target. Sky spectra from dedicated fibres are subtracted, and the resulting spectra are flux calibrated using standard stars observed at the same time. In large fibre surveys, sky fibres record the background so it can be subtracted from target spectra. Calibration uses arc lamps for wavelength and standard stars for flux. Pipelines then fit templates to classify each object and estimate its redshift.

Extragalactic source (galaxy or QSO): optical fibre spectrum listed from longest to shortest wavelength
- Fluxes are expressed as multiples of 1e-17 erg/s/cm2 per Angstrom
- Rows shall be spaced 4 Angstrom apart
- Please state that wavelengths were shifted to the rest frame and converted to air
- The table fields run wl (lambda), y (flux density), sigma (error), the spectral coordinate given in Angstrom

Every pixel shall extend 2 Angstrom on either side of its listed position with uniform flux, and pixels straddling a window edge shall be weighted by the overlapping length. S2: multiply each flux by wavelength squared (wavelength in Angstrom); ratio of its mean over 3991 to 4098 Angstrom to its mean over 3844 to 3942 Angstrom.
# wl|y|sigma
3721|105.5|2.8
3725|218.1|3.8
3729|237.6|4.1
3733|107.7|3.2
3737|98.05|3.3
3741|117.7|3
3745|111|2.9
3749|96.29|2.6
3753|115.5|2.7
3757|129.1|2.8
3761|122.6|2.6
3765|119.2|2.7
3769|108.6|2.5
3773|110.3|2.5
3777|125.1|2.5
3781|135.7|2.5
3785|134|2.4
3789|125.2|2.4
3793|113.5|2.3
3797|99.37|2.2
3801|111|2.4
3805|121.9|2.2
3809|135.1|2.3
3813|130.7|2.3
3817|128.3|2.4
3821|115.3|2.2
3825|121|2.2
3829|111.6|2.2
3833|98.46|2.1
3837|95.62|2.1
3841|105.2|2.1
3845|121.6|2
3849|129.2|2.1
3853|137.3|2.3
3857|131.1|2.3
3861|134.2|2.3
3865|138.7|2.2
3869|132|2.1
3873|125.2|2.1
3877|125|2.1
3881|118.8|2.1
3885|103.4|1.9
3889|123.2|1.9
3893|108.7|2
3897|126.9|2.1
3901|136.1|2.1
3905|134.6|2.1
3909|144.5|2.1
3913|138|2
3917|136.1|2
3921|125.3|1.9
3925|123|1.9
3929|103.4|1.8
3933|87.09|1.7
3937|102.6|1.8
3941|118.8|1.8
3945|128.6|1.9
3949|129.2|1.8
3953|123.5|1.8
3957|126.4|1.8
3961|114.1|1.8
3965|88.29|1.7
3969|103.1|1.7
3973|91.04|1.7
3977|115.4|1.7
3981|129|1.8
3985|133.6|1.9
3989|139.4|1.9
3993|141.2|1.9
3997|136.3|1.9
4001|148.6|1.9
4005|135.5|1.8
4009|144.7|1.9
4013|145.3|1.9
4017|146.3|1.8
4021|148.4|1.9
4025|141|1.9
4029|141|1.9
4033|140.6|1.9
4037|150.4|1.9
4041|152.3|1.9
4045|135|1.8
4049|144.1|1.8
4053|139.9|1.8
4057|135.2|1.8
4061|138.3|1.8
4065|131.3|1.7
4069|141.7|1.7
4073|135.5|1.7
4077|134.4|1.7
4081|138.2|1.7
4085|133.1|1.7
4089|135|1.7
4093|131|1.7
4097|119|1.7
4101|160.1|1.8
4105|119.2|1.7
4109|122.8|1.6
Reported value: 1.21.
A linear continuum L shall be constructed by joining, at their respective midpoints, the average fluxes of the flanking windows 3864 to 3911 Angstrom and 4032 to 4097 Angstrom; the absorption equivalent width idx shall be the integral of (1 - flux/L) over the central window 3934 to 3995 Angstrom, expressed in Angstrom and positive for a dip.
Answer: 6.0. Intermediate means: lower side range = 126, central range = 118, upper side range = 138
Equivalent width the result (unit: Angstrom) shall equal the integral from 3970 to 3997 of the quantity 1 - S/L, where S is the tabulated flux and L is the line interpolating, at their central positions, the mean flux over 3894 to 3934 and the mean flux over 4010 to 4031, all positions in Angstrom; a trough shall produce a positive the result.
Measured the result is 2.6 Angstrom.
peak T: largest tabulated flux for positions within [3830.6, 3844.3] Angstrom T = 105.2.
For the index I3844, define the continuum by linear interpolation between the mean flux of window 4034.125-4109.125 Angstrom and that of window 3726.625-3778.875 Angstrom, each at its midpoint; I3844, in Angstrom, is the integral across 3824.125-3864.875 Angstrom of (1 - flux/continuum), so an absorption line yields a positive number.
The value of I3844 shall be 2.6 Angstrom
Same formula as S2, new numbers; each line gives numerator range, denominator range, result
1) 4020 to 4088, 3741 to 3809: 1.37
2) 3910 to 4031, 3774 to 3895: 1.12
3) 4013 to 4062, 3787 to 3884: 1.31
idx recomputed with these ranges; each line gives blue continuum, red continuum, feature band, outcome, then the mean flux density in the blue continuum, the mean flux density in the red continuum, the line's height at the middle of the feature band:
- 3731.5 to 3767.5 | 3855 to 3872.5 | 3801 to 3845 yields 3.33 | 113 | 133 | 126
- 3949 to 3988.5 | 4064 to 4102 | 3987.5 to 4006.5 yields -3.13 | 116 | 135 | 120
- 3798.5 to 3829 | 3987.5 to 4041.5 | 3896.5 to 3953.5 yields 4.28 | 122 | 143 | 134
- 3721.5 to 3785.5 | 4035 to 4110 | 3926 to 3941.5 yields 3.60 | 130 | 137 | 134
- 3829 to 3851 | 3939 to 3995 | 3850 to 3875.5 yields -4.75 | 110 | 120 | 112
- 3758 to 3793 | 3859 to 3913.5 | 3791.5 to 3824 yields 1.12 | 122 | 128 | 124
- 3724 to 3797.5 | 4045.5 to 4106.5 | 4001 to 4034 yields -2.23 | 127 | 136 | 134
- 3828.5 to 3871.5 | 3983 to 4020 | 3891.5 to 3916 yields -0.64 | 122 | 141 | 129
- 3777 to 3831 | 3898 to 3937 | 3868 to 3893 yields 0.73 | 122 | 124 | 123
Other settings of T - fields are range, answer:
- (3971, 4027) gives 148.6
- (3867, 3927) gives 144.5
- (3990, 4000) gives 141.2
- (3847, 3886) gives 138.7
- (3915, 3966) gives 136.1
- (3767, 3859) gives 137.3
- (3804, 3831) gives 135.1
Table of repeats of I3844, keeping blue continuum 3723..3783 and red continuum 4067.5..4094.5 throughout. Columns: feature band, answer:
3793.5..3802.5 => 1.7 Angstrom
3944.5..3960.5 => 0.9 Angstrom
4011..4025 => -1.2 Angstrom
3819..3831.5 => 1.5 Angstrom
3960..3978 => 4.4 Angstrom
